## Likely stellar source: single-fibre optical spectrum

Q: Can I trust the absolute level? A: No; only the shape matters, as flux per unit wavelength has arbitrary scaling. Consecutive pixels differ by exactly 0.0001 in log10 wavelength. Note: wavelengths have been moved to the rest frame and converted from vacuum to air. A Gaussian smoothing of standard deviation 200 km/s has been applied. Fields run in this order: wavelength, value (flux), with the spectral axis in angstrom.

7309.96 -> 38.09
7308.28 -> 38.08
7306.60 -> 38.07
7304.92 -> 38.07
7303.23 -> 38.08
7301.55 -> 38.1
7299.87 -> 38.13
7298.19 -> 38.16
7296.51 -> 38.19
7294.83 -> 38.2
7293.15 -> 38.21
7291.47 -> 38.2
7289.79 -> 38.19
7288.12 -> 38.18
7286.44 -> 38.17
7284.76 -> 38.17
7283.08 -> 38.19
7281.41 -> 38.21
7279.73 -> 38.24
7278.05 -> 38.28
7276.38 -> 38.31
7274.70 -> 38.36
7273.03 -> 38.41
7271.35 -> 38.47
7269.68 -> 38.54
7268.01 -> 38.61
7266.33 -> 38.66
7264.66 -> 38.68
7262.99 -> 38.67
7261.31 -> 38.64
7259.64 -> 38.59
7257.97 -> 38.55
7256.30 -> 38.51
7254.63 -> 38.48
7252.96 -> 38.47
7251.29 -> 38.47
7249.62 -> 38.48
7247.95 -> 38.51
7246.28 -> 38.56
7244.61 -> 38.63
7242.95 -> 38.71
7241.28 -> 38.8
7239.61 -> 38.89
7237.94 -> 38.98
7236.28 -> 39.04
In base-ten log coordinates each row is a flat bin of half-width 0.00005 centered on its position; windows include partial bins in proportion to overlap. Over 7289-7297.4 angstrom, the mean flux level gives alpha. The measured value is 38.2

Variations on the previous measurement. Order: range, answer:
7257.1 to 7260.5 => 38.6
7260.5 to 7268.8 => 38.6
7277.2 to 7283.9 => 38.3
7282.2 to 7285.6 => 38.2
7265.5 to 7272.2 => 38.5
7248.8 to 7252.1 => 38.5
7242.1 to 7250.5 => 38.6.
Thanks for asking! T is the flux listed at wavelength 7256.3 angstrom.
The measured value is 38.51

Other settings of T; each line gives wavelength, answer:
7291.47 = 38.2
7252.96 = 38.47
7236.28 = 39.04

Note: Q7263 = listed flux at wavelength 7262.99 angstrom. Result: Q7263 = 38.67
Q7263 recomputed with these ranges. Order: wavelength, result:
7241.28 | 38.8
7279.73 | 38.24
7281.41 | 38.21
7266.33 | 38.66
